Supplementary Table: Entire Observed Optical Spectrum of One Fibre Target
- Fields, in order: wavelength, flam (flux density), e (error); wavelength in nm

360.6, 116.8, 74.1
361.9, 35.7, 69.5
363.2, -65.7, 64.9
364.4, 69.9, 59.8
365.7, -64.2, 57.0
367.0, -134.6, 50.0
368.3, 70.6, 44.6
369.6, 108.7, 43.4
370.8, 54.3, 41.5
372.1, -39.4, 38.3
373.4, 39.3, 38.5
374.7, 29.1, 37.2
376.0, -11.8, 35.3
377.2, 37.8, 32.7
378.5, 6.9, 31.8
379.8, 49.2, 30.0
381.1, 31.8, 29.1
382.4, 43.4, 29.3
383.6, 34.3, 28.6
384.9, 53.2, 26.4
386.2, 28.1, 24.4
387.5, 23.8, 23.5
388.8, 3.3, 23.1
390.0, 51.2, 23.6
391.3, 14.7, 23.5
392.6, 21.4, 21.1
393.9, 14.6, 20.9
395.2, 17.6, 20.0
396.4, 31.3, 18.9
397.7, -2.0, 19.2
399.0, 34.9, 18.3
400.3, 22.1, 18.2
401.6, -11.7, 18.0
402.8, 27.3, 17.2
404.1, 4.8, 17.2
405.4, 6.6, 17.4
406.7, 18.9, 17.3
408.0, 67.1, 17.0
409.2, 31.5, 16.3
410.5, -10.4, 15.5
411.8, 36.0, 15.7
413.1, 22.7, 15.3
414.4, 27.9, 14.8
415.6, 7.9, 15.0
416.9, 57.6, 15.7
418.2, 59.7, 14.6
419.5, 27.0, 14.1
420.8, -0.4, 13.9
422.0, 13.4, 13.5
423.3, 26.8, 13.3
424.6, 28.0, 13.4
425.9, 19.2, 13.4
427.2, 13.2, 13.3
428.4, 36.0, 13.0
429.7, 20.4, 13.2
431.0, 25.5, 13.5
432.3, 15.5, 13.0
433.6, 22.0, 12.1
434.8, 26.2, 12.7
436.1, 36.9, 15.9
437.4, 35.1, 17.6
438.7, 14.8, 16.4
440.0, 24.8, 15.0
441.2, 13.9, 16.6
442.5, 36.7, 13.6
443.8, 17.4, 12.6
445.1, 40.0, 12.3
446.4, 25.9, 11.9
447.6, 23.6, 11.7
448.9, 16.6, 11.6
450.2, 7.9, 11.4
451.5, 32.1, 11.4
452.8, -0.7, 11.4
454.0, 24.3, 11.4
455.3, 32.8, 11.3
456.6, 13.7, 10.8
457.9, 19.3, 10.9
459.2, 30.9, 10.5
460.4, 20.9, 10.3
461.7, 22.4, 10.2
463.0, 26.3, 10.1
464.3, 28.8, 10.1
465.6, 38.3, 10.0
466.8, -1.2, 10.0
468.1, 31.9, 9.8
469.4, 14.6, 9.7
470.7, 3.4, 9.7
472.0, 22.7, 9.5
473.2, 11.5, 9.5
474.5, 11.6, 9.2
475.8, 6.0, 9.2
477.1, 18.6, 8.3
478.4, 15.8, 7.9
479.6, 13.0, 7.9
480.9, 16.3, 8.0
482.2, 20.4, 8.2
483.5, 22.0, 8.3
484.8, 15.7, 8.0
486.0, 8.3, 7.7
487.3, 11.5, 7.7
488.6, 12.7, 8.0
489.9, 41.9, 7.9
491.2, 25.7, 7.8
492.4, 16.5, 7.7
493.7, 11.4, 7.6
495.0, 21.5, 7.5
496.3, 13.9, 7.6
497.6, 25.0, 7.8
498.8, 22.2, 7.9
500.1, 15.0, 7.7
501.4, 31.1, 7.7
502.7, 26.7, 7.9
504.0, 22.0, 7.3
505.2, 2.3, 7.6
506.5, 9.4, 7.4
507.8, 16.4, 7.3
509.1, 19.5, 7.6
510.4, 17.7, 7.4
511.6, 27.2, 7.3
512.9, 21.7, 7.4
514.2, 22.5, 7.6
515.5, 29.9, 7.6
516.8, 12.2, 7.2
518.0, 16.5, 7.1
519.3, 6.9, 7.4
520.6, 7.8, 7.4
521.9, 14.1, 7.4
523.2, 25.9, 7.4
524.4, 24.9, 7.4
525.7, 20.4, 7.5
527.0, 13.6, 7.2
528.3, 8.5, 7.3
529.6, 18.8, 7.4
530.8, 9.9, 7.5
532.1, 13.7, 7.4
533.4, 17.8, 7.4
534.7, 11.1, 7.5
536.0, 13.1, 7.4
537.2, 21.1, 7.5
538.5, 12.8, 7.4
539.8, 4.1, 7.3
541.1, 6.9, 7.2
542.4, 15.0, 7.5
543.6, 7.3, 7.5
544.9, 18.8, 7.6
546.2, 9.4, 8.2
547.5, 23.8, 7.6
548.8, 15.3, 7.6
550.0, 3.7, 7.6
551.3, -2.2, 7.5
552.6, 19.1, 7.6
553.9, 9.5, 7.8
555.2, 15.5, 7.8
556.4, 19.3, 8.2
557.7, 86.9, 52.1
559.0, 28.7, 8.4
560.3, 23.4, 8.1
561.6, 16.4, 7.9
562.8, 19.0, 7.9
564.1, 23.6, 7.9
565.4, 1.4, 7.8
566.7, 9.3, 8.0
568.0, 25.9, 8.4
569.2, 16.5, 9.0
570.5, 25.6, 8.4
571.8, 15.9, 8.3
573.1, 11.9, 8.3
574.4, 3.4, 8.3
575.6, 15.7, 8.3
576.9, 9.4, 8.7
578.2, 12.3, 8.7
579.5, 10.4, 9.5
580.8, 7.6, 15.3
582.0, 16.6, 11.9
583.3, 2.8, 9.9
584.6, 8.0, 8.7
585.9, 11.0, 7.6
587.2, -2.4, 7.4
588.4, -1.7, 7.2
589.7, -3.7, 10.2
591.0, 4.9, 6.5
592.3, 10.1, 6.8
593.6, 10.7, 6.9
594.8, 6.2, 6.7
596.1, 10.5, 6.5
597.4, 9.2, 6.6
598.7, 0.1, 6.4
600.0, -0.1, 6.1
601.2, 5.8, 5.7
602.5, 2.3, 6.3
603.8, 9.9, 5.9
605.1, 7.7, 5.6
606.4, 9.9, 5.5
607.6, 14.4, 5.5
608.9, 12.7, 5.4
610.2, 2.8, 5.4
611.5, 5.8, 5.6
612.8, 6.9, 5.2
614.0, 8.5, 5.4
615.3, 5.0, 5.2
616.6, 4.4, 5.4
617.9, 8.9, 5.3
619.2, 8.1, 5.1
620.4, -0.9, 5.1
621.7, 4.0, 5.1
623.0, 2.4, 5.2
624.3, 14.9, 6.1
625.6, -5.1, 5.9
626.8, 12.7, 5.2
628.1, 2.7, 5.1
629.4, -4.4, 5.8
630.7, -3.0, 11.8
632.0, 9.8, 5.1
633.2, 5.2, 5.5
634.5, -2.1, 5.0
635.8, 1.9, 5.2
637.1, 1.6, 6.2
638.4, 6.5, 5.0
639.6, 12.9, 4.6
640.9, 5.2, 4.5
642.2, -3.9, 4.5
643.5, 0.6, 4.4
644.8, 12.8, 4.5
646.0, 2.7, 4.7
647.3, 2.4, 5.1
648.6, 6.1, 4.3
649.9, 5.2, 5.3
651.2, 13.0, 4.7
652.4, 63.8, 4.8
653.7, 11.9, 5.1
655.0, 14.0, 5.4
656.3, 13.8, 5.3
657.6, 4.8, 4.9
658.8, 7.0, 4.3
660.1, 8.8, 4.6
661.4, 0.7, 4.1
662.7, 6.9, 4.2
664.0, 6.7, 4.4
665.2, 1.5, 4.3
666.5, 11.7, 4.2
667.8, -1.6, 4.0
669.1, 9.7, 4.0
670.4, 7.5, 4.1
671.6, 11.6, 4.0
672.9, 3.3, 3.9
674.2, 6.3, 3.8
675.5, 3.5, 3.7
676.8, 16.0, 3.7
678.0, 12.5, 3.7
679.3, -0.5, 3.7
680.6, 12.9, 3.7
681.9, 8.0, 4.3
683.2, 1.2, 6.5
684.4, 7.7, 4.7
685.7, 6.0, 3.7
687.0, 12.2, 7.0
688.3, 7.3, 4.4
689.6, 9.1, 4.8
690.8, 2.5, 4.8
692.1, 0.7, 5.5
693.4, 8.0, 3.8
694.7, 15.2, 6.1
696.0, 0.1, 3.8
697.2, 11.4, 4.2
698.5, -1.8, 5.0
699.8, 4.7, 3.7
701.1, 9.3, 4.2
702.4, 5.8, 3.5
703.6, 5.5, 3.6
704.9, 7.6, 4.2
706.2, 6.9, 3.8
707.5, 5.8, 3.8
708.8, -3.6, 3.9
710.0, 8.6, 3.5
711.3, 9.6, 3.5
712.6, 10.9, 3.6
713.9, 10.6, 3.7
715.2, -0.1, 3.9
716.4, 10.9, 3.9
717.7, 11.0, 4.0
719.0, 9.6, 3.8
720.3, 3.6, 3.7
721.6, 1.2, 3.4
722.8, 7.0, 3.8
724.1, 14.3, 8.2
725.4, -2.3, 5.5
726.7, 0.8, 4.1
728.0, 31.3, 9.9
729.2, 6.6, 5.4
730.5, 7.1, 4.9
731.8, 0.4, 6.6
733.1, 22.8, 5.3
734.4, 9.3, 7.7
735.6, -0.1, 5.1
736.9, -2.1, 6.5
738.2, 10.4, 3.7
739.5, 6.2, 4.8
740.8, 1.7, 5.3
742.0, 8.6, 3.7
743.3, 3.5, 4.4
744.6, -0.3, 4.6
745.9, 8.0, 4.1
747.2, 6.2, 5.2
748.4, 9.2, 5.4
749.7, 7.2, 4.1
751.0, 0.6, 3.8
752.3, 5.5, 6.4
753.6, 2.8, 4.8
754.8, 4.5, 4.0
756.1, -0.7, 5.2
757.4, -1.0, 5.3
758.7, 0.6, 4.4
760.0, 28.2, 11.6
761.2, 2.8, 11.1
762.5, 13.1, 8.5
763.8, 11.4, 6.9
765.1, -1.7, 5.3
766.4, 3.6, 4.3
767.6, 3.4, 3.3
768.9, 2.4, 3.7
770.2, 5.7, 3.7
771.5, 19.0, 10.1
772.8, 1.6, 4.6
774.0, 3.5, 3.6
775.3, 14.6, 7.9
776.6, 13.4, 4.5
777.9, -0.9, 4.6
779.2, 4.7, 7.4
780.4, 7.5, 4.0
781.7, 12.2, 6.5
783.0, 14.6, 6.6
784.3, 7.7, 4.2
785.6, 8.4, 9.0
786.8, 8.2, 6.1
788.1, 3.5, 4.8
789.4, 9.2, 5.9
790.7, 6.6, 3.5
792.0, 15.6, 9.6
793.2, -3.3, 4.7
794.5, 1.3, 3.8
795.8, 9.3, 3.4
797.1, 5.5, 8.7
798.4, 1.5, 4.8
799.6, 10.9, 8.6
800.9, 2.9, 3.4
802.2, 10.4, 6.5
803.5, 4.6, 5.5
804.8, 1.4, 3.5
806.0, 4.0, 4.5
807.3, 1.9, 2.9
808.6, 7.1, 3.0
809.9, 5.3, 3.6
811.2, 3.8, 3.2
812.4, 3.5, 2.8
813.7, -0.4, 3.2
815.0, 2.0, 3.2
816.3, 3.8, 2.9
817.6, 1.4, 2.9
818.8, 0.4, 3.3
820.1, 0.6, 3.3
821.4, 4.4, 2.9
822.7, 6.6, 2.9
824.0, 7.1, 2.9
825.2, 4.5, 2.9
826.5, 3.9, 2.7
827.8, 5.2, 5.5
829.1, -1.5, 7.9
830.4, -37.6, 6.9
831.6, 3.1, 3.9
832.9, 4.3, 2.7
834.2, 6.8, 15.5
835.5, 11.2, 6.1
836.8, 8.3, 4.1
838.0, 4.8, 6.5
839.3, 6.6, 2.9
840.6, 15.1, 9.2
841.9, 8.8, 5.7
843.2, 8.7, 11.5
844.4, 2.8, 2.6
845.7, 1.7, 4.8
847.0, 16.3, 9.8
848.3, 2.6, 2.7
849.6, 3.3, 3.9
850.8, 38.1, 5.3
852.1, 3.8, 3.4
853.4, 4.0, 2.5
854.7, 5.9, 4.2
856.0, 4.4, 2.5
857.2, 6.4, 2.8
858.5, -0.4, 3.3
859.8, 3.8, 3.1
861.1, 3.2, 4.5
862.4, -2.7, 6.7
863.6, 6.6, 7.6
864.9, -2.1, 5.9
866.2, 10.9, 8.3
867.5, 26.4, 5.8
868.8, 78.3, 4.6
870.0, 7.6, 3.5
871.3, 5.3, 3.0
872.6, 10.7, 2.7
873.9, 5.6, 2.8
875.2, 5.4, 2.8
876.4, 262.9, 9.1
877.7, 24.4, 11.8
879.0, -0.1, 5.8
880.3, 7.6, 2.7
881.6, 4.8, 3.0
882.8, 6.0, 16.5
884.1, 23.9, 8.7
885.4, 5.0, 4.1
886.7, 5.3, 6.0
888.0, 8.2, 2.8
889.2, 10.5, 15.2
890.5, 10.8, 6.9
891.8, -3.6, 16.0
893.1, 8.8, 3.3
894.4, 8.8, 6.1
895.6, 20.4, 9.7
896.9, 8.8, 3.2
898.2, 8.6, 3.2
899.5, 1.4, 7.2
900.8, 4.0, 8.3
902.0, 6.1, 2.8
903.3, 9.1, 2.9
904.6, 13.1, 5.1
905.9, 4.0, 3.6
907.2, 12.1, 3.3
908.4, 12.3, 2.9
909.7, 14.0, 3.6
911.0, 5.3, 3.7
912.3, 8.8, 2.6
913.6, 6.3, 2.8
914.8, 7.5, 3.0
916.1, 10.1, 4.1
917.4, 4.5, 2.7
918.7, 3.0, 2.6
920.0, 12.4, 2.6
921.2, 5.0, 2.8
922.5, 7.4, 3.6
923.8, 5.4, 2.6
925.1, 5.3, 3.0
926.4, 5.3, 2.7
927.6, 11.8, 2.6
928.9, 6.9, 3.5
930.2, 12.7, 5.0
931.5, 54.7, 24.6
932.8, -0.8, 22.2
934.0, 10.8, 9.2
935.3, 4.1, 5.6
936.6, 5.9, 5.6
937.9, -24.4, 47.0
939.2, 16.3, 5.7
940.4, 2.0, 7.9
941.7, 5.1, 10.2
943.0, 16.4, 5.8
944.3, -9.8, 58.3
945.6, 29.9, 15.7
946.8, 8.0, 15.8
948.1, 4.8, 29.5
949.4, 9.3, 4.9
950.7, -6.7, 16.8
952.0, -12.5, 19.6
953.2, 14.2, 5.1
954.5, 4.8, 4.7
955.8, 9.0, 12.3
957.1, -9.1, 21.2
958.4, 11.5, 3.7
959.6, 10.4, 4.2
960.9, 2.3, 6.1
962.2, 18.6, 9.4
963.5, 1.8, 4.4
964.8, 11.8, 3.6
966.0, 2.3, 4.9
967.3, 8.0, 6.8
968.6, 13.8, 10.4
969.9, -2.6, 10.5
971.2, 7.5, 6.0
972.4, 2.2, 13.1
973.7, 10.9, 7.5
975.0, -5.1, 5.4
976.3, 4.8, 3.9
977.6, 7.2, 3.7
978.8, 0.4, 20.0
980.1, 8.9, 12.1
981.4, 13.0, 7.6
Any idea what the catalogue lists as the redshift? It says 0.75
